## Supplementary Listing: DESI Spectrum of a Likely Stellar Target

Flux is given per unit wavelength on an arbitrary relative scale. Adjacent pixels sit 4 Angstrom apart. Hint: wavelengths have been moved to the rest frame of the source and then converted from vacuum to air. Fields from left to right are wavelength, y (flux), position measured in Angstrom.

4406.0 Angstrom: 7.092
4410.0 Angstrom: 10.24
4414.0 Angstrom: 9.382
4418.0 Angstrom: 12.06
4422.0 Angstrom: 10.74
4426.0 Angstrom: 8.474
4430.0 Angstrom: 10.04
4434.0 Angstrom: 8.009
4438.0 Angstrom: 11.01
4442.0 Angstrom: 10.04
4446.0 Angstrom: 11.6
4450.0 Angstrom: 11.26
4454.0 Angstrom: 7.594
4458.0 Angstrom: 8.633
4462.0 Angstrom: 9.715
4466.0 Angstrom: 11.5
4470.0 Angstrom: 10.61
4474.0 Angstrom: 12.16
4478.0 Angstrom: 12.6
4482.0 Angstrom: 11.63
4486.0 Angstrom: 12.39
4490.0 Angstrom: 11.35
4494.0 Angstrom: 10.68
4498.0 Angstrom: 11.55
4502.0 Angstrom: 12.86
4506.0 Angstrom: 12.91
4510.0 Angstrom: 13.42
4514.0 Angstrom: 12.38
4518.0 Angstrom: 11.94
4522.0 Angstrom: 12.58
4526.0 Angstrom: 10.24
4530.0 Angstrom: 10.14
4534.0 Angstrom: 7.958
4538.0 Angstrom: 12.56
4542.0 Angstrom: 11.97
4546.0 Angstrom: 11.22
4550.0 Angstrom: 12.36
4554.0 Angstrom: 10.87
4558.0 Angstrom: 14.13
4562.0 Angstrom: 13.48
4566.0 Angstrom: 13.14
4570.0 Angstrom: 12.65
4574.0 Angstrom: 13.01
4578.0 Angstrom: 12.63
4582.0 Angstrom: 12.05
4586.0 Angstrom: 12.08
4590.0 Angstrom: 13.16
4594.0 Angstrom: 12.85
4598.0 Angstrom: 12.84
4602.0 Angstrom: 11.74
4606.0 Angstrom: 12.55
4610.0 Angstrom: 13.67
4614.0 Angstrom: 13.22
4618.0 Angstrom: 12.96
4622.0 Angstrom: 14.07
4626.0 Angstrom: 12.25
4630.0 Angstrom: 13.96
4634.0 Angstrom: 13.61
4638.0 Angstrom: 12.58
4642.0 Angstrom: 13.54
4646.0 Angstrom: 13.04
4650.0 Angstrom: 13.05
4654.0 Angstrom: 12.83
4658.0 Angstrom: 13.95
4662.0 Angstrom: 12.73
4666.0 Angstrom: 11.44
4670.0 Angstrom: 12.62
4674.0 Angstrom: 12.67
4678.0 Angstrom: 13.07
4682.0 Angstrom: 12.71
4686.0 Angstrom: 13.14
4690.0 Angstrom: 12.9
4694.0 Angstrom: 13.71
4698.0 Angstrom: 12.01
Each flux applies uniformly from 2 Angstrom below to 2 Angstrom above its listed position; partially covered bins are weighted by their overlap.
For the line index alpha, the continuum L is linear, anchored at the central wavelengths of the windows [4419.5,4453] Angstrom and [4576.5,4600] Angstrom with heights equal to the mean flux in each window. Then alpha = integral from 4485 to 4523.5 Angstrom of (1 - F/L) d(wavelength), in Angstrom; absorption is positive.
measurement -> -3.3 Angstrom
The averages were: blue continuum 10.1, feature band 12.2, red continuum 12.6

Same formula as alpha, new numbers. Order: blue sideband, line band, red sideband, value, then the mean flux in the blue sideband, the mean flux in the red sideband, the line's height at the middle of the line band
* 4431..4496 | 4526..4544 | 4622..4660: 1.7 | 10.7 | 13.2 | 11.7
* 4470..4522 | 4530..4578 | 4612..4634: 2.3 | 12.1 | 13.3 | 12.7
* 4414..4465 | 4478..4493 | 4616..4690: -1.7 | 9.94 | 13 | 10.6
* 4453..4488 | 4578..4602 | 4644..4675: -0.9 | 10.8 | 12.8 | 12.1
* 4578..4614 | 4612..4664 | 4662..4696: -2.0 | 12.7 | 12.8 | 12.7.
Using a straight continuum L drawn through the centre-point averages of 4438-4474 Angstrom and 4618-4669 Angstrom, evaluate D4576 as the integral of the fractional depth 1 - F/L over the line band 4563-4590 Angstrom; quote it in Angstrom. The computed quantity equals -1.3 Angstrom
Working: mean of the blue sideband 10.3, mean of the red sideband 13.1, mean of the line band 12.7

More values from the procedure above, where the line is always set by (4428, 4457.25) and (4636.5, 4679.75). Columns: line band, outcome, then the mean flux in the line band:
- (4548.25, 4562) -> -1.4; 12.6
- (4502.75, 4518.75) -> -2.8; 12.7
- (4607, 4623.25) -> -1.5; 13.4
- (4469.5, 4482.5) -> -1.9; 11.9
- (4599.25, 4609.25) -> -0.2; 12.4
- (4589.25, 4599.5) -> -0.8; 12.9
